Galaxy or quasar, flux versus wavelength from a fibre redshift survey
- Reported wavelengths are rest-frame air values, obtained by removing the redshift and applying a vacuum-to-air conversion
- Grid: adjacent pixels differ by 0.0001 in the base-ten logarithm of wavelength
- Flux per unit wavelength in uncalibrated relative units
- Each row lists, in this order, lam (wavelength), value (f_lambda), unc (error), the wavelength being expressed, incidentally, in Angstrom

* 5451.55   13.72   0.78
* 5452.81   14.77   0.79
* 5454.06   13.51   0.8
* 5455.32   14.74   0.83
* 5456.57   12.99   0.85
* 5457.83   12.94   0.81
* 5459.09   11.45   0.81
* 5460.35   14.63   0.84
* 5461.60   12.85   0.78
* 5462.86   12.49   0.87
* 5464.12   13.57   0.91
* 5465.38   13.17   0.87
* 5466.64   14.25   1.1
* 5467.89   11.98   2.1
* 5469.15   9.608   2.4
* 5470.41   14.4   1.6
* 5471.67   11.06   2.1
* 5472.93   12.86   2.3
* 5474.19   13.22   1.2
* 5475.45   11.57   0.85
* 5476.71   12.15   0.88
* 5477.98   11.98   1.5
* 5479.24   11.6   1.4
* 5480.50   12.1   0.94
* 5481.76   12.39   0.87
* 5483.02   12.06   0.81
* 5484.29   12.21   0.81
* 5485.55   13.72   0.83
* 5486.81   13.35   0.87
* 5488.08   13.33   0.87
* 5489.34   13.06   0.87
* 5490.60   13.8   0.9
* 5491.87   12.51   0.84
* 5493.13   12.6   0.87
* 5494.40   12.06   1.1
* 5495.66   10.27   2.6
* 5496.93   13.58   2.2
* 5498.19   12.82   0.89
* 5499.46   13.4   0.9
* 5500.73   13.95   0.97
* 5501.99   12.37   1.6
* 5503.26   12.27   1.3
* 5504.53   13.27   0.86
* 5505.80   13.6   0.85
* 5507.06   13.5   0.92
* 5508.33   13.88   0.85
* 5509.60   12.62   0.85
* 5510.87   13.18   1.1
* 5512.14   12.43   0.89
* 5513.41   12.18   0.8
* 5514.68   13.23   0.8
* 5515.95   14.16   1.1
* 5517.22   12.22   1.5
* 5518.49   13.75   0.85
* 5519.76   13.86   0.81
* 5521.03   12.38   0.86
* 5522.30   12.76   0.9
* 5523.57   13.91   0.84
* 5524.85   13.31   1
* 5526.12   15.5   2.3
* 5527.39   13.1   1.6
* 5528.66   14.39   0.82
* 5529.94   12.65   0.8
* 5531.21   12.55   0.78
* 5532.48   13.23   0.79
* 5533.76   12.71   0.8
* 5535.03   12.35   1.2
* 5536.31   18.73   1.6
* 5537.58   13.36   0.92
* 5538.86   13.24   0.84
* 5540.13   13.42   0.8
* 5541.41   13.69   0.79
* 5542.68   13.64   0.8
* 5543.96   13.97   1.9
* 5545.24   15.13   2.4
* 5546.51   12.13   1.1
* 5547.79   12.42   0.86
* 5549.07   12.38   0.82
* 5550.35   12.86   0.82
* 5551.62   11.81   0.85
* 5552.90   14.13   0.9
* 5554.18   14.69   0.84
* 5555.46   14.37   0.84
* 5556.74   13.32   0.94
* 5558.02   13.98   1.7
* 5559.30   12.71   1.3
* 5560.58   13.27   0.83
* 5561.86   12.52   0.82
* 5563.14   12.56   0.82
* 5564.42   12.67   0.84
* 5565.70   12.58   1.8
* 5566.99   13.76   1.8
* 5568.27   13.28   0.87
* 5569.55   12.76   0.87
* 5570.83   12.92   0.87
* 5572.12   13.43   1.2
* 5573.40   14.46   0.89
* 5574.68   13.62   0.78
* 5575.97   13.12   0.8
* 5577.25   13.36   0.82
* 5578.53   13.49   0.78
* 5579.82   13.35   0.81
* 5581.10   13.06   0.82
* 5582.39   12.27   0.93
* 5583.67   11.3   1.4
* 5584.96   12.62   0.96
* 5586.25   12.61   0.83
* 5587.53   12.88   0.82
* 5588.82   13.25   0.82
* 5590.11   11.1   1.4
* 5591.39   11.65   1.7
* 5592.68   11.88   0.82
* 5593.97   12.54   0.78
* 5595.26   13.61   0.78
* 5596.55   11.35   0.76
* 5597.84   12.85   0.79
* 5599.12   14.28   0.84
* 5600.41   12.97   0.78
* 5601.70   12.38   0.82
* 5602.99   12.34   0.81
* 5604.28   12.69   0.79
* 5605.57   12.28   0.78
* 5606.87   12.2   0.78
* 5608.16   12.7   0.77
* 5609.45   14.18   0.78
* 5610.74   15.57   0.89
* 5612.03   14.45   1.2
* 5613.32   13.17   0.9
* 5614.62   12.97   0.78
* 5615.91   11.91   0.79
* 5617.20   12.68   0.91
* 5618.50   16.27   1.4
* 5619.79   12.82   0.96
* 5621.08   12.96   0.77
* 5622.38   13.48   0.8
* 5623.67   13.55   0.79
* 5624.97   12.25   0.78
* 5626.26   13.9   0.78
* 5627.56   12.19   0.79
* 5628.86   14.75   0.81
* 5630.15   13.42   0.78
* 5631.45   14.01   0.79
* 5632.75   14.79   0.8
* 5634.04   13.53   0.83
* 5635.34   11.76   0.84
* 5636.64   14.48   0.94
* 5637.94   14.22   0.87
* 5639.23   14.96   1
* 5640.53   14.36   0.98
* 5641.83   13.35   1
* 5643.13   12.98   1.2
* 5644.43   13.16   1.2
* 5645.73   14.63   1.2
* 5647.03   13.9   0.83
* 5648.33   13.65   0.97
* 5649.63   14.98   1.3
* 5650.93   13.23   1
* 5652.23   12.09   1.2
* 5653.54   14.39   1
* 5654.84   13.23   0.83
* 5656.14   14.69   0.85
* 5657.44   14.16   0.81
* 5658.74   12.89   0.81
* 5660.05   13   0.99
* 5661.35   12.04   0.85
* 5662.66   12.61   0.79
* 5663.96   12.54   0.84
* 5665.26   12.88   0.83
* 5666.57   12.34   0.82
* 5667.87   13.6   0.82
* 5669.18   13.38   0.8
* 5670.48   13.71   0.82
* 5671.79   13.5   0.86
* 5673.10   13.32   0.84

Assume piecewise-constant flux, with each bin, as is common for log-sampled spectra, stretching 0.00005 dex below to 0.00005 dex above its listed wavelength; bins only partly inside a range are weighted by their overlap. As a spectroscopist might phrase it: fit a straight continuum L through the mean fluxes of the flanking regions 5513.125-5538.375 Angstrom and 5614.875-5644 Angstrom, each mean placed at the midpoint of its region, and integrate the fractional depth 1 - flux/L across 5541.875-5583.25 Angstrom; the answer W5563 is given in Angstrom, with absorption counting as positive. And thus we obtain 0.9 Angstrom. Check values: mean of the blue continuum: 13.5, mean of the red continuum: 13.6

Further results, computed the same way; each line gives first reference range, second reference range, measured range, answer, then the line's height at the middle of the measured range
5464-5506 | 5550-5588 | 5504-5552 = -1.78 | 12.9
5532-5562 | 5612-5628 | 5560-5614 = 1.74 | 13.4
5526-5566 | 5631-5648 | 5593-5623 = 1.23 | 13.7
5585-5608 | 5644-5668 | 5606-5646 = -1.99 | 12.9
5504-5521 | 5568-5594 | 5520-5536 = -0.32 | 13.1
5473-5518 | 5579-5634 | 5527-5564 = -1.53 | 12.9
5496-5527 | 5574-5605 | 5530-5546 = -0.90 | 13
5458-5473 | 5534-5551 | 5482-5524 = 0.57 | 13.1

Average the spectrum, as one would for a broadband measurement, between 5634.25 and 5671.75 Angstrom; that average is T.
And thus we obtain 13.5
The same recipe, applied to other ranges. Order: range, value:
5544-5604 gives 13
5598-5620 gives 13.3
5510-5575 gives 13.4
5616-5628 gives 13.3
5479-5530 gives 13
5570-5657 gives 13.3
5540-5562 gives 13.4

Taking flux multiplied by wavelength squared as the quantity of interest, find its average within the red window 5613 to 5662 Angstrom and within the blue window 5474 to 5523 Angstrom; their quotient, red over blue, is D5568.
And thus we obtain 1.11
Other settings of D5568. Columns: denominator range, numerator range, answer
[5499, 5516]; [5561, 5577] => 1.03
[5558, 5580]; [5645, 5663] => 1.06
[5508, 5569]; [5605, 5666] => 1.05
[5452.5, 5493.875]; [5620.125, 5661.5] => 1.13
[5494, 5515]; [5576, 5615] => 1.03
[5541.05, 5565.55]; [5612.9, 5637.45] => 1.04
